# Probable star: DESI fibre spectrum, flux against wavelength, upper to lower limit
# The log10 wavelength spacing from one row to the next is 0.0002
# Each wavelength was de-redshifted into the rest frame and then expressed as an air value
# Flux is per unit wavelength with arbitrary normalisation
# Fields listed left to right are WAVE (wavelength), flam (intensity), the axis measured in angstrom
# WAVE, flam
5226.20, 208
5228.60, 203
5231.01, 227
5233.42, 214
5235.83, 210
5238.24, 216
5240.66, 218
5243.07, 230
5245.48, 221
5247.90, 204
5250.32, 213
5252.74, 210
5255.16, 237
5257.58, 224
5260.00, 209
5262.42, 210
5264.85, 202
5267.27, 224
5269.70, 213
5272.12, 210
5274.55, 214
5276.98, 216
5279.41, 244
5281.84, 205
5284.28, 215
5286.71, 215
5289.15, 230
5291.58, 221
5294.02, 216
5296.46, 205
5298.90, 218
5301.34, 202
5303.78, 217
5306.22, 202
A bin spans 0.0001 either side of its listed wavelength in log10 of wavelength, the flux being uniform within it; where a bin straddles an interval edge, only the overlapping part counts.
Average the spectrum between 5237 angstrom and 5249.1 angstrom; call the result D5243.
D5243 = 218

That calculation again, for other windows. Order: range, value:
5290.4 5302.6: 212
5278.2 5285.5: 221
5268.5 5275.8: 213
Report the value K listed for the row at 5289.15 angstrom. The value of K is 230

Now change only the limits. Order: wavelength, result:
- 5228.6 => 203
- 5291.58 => 221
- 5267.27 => 224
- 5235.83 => 210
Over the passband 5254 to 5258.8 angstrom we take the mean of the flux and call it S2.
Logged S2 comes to 230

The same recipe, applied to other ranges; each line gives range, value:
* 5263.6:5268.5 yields 213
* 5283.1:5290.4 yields 220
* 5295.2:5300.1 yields 211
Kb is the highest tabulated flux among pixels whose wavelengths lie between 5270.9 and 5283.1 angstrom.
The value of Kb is 244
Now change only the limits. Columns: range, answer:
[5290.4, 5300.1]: 221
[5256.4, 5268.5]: 224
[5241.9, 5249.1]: 230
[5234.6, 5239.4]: 216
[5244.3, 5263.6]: 237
